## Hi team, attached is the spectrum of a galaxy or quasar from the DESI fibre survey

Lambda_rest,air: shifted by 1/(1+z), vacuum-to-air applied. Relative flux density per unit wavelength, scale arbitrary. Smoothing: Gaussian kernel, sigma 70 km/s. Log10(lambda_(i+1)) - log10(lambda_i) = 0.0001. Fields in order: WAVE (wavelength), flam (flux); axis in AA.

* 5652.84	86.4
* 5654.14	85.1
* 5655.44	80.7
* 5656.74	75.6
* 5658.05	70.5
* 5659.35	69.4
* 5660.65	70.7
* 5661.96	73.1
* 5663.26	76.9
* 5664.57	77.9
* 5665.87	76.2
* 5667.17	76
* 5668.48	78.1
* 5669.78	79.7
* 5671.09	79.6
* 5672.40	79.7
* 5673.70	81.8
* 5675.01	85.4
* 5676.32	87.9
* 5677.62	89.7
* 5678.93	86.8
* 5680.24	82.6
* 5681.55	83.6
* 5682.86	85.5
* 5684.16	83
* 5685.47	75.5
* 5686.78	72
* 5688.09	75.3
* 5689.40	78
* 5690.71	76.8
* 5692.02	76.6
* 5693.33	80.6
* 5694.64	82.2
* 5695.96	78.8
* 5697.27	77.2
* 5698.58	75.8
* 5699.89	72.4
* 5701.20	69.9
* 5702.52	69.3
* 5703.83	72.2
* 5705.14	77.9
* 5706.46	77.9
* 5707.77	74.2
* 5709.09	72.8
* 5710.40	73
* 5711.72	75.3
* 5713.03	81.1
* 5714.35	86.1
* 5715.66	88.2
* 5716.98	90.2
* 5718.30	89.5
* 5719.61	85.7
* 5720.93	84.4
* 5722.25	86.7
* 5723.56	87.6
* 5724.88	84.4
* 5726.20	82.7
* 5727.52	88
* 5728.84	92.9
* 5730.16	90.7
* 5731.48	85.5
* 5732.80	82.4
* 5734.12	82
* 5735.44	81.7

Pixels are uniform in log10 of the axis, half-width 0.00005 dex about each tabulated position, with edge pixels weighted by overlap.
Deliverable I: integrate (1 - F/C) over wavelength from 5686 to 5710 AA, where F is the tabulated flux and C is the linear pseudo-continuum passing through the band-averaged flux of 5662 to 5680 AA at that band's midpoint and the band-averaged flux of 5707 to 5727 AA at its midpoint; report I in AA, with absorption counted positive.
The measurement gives 1.9 AA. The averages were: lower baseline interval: 81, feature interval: 75.5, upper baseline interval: 82.8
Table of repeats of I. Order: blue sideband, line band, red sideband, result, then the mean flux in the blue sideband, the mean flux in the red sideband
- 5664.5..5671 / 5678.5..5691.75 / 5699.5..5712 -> -0.68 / 77.8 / 73.4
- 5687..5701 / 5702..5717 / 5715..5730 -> 0.90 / 77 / 87.4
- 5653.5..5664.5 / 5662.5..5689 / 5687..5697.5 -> -1.37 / 75.3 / 77.9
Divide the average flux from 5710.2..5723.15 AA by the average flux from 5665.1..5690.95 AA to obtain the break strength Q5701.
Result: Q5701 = 1.0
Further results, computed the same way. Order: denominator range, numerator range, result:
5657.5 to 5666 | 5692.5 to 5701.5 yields 1.05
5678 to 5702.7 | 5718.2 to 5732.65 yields 1.11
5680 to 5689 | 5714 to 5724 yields 1.10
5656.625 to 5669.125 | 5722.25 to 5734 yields 1.16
